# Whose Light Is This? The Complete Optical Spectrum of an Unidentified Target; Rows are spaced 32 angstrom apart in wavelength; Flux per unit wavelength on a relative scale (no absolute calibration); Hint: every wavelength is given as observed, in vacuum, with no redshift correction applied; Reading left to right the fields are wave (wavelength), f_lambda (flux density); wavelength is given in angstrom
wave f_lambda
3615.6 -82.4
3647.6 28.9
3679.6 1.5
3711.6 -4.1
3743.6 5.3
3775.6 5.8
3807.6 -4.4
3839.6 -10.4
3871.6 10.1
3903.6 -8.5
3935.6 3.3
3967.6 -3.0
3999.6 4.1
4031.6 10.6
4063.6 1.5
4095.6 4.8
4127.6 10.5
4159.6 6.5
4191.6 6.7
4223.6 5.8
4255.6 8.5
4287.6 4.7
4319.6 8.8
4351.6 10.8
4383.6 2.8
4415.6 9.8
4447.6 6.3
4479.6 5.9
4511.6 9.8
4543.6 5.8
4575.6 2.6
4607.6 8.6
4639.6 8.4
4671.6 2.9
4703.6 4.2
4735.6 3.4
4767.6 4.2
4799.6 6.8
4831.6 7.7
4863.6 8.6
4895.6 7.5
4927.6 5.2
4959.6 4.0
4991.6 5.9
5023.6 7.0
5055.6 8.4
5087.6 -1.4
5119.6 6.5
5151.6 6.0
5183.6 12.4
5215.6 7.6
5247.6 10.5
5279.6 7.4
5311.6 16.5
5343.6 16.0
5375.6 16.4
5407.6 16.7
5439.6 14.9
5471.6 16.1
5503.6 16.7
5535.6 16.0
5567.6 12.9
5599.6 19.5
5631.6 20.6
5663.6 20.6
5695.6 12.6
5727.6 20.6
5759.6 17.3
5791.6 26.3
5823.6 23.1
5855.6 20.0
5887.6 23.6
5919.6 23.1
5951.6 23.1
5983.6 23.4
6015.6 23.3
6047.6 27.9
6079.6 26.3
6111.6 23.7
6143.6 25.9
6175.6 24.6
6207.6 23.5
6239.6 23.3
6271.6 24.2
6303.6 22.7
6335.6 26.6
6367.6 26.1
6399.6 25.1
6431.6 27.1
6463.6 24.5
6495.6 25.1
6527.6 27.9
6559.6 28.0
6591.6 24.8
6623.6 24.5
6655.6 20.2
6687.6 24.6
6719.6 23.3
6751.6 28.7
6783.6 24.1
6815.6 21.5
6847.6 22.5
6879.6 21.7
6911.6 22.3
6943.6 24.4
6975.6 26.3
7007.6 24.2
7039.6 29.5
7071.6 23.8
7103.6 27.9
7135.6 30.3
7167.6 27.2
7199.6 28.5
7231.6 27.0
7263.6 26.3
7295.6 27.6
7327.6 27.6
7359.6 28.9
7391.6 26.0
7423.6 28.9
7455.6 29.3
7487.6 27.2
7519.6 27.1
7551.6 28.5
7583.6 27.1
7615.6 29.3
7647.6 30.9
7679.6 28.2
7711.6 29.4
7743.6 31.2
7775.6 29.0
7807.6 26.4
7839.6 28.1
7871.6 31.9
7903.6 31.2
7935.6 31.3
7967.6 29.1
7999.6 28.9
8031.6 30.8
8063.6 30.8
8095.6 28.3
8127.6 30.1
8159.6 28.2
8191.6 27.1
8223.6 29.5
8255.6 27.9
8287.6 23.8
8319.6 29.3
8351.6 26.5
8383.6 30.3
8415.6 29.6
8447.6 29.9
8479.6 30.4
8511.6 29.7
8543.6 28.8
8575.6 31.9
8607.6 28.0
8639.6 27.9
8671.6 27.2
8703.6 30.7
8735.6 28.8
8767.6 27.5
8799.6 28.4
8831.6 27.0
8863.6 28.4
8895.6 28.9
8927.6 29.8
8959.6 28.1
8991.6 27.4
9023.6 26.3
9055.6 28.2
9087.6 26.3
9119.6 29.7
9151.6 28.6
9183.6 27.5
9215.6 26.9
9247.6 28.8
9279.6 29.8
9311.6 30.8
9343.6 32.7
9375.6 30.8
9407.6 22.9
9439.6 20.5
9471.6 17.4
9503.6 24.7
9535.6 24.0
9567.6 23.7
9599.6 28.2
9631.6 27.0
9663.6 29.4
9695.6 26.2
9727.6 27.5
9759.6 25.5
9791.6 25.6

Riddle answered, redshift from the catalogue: 0.326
